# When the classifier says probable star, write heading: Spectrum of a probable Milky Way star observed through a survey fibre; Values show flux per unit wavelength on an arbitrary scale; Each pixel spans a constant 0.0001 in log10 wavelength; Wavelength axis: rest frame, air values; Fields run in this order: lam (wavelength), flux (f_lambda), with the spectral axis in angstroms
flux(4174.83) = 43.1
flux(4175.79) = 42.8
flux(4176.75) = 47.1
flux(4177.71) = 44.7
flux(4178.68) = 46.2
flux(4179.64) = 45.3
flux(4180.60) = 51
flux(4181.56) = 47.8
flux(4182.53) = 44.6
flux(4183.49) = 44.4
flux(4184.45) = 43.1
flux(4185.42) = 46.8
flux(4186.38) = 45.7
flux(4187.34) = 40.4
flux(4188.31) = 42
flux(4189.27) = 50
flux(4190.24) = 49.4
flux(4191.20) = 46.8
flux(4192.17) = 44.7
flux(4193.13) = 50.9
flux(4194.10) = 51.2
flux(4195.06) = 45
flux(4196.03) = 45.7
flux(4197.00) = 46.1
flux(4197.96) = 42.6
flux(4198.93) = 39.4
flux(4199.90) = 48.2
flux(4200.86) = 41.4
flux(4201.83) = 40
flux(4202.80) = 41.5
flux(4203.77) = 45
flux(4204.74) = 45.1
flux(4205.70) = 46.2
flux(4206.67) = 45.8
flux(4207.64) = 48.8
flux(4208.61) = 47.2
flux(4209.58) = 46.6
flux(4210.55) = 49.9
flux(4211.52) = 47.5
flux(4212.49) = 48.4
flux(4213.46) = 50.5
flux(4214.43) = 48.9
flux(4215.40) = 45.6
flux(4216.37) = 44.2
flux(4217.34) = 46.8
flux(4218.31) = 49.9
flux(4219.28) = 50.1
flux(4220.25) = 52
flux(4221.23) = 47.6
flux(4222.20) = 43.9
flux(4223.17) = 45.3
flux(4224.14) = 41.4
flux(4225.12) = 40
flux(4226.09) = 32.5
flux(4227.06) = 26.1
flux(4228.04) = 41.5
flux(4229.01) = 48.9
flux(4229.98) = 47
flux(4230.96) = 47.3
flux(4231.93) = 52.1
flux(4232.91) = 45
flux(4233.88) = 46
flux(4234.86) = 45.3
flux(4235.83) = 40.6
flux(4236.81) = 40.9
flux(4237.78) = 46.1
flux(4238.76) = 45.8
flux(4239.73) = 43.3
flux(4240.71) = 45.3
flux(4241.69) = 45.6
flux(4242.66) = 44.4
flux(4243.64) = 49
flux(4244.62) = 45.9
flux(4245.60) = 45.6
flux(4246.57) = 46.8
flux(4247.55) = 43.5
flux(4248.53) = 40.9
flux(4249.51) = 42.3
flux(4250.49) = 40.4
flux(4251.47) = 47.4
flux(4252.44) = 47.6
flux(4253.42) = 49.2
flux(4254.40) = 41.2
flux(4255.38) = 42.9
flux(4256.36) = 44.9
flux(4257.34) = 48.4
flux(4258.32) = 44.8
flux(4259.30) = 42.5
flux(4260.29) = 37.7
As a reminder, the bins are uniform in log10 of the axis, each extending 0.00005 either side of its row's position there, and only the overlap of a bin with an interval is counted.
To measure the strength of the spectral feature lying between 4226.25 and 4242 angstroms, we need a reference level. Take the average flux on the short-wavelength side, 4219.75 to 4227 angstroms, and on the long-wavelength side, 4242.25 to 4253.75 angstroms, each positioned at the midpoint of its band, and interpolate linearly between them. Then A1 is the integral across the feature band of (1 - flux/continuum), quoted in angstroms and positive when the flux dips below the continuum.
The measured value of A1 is -0.1 angstroms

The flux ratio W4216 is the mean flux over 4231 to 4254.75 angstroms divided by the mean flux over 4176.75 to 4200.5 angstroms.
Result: 0.98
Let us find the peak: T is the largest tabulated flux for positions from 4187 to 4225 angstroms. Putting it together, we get 52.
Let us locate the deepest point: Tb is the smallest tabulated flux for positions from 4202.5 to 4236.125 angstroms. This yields 26.1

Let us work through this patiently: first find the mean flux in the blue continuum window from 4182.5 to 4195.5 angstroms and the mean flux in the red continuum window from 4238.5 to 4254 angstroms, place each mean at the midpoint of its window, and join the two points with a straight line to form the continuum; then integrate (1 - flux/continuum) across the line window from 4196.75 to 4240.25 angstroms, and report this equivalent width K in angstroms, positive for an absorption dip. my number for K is 0.6 angstroms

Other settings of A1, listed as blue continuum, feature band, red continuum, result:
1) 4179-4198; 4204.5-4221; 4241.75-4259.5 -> -0.77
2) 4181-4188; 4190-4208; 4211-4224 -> 0.22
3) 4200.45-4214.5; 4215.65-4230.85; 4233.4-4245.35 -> 0.52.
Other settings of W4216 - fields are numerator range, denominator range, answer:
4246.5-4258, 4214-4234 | 0.99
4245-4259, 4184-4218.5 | 0.97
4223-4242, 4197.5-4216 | 0.95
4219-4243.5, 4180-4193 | 0.96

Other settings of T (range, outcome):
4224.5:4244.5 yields 52.1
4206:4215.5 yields 50.5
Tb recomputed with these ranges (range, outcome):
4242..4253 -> 40.4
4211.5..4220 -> 44.2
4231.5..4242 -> 40.6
